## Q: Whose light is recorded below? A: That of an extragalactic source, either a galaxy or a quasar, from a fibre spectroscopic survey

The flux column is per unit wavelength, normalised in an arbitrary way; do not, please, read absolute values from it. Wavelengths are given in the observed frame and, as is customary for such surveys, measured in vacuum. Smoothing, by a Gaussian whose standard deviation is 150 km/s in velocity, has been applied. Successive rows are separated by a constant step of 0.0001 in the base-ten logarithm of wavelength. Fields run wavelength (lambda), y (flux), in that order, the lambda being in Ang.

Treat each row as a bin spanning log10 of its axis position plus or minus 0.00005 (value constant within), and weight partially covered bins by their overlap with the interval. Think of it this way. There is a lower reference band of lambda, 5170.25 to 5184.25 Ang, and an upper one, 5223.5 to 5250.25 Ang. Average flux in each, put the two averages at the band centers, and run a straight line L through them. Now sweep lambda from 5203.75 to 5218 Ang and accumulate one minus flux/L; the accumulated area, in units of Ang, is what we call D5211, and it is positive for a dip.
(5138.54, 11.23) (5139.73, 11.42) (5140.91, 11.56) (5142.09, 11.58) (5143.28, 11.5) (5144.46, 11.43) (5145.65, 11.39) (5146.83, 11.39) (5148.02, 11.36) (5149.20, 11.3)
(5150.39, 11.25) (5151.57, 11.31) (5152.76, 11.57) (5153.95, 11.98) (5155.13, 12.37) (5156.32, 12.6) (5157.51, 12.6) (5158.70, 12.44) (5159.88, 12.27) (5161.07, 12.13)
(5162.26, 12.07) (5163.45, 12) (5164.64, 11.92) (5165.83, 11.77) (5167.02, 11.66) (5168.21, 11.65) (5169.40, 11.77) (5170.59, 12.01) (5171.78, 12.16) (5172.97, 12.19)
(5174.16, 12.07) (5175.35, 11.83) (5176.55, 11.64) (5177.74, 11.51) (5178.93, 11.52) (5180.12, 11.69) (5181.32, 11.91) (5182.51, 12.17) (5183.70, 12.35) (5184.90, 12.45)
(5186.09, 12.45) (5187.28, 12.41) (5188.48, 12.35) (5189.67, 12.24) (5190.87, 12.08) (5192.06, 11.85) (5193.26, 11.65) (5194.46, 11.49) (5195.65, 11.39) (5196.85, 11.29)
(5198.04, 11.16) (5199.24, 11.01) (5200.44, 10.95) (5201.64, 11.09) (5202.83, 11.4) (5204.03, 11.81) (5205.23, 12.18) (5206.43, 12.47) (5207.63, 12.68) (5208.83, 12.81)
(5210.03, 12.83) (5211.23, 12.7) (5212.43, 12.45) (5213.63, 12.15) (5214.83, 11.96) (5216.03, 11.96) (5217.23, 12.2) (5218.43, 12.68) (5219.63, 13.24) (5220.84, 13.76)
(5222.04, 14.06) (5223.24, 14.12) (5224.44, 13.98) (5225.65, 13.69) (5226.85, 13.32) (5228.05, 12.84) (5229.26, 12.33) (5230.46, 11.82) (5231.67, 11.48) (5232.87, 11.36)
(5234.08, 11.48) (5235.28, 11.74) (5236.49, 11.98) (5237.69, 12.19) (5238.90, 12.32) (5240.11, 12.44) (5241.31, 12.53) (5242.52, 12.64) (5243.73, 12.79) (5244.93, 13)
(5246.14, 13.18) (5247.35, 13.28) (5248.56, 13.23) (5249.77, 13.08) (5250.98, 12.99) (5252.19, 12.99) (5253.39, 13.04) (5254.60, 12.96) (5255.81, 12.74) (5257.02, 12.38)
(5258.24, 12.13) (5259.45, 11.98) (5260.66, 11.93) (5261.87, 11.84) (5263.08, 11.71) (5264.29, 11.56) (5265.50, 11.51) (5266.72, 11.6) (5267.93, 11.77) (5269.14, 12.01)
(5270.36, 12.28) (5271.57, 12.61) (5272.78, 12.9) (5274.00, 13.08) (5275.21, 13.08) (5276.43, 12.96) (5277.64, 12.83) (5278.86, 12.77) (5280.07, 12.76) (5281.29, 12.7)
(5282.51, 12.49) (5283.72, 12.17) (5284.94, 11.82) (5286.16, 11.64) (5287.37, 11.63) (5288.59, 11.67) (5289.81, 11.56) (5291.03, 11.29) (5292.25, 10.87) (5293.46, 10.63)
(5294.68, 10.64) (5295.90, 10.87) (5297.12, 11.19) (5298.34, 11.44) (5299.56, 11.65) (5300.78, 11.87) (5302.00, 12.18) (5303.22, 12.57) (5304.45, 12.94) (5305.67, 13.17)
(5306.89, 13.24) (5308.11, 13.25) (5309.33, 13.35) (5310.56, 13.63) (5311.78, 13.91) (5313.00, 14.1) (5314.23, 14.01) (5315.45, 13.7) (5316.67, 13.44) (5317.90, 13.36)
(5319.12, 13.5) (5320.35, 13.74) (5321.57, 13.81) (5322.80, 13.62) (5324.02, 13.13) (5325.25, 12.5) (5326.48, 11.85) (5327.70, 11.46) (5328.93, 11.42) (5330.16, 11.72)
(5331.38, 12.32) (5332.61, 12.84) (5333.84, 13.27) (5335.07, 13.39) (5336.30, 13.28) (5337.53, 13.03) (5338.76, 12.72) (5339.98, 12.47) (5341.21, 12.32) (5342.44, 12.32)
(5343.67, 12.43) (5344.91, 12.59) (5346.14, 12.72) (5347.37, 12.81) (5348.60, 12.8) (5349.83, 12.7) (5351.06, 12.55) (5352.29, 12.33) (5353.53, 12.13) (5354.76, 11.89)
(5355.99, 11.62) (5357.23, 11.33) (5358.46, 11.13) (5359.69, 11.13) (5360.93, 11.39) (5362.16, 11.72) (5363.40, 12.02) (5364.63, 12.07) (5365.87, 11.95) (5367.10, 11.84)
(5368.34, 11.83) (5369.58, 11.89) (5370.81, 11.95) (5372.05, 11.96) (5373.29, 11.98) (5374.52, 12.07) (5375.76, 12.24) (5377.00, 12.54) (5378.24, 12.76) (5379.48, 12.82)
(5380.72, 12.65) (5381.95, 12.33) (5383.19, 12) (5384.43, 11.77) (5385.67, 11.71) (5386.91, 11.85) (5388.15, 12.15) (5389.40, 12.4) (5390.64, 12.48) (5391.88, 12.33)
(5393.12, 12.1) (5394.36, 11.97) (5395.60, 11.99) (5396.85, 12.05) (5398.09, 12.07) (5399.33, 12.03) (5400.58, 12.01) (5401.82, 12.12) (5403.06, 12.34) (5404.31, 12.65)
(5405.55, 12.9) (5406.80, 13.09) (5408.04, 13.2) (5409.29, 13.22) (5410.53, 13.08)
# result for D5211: -0.1 Ang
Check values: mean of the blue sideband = 11.9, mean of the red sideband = 12.6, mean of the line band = 12.4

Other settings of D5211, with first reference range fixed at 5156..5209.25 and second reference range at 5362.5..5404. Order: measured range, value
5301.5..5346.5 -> -3.31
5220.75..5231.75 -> -1.12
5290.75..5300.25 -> 0.77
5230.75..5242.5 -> 0.00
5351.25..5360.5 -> 0.32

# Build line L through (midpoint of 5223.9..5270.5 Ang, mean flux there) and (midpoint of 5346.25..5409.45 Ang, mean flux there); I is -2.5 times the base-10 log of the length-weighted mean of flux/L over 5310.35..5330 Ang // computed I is -0.08 mag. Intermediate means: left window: 12.4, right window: 12.2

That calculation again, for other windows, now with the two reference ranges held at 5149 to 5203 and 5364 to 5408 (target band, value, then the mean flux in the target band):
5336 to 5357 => -0.03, 12.5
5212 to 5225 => -0.09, 13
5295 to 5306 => 0.01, 11.9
